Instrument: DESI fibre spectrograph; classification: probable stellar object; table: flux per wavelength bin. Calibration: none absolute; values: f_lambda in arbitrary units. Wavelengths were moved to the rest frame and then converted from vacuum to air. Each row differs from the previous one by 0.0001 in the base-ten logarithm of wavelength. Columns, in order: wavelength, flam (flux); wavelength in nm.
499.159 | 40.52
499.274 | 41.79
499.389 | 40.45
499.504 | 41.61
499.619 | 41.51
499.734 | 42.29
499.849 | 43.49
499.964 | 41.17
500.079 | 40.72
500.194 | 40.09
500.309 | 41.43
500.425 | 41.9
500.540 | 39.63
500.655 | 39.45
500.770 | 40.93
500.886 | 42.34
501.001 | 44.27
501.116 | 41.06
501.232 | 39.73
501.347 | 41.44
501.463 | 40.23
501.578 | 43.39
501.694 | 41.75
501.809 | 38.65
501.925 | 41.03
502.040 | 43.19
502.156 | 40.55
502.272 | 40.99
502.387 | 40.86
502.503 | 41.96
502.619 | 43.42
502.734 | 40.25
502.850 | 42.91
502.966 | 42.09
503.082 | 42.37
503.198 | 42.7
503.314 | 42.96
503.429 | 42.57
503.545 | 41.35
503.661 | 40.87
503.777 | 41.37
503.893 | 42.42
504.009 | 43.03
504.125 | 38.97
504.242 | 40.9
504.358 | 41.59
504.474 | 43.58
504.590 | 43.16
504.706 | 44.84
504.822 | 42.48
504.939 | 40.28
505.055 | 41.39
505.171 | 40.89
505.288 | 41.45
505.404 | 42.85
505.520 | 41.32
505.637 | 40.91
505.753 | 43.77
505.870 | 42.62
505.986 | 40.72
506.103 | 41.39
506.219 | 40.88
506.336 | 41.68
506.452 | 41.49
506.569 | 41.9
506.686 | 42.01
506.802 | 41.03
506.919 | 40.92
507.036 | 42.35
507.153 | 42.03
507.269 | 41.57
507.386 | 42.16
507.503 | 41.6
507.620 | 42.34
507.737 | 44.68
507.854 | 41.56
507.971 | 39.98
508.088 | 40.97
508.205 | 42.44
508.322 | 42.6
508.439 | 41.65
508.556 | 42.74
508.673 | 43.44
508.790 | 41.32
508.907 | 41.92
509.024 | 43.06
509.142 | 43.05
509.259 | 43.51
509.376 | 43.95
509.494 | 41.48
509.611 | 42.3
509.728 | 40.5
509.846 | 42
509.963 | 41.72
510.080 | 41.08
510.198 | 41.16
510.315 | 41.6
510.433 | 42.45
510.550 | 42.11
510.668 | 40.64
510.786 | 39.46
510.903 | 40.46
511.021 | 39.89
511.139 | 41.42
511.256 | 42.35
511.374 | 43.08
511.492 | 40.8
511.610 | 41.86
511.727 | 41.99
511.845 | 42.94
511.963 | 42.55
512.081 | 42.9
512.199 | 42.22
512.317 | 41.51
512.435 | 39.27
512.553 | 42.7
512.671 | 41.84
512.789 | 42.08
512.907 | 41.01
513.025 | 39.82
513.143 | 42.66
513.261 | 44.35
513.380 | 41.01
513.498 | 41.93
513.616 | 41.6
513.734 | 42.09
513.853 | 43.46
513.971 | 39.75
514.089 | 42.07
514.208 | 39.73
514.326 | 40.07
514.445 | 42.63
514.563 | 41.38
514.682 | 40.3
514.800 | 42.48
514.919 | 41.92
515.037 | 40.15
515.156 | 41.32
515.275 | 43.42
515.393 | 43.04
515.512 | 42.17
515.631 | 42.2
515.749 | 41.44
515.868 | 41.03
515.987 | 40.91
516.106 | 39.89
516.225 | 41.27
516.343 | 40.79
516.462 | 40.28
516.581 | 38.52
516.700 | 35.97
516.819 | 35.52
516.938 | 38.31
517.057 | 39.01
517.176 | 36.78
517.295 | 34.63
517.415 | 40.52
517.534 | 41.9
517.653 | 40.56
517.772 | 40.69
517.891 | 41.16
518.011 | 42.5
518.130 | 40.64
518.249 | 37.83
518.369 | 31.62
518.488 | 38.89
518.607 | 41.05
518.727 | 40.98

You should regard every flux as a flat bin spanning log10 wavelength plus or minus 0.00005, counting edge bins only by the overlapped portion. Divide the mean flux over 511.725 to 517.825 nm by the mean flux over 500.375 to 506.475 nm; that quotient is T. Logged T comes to 0.98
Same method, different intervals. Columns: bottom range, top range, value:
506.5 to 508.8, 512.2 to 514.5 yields 0.99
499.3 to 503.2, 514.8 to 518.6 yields 0.96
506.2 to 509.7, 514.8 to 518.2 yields 0.96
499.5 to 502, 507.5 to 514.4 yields 1.01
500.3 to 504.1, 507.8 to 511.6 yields 1.00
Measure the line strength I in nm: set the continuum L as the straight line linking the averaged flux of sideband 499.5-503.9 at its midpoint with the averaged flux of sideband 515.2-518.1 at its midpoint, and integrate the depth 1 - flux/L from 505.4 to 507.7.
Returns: -0.04 nm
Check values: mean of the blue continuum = 41.6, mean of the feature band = 41.8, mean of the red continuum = 40.1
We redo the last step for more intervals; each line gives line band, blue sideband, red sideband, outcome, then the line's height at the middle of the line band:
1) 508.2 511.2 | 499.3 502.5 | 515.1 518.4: -0.10 nm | 40.5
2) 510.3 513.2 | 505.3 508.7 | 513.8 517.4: -0.04 nm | 41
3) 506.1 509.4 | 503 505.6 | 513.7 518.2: -0.04 nm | 41.5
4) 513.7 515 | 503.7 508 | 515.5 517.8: -0.04 nm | 40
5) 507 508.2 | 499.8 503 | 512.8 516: -0.01 nm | 41.5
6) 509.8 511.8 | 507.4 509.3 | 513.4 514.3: 0.02 nm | 41.9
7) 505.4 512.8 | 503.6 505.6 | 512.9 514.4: -0.03 nm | 41.7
